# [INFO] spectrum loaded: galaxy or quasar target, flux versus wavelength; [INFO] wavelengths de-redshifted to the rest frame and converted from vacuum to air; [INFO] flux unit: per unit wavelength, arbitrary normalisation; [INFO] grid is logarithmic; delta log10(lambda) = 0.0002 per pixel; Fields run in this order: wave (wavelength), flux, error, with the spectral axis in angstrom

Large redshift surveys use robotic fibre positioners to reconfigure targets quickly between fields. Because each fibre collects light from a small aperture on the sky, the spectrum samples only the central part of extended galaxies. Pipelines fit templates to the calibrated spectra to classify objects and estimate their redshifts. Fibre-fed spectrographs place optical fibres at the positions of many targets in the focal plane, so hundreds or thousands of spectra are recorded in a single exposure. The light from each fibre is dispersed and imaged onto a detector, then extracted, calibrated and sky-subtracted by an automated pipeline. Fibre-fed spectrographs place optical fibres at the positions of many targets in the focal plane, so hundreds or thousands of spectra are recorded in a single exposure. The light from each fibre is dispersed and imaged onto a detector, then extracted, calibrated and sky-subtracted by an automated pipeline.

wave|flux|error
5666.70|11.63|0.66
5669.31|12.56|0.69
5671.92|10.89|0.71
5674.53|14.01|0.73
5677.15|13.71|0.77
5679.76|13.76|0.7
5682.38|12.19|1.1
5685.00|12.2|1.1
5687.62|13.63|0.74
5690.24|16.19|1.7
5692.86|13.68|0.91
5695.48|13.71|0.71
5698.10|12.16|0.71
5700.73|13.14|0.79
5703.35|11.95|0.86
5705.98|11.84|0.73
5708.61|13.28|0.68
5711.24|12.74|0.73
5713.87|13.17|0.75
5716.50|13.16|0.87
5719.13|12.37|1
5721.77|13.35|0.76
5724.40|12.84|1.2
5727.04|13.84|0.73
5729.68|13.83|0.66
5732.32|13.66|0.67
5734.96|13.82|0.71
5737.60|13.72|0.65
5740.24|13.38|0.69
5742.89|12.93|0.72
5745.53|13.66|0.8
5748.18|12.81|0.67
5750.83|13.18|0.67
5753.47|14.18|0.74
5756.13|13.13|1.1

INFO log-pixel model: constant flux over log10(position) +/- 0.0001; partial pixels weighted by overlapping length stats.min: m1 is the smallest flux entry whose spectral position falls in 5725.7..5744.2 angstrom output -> 12.93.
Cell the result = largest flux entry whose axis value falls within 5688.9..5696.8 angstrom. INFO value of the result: 16.19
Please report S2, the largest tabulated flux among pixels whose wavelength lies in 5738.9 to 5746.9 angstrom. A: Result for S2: 13.66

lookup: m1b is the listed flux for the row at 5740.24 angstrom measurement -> 13.38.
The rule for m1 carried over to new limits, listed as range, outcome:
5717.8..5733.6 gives 12.37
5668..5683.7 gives 10.89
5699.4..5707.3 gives 11.84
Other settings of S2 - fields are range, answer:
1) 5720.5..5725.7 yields 13.35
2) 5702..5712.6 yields 13.28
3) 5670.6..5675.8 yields 14.01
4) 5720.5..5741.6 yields 13.84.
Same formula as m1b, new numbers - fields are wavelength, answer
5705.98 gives 11.84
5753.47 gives 14.18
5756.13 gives 13.13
